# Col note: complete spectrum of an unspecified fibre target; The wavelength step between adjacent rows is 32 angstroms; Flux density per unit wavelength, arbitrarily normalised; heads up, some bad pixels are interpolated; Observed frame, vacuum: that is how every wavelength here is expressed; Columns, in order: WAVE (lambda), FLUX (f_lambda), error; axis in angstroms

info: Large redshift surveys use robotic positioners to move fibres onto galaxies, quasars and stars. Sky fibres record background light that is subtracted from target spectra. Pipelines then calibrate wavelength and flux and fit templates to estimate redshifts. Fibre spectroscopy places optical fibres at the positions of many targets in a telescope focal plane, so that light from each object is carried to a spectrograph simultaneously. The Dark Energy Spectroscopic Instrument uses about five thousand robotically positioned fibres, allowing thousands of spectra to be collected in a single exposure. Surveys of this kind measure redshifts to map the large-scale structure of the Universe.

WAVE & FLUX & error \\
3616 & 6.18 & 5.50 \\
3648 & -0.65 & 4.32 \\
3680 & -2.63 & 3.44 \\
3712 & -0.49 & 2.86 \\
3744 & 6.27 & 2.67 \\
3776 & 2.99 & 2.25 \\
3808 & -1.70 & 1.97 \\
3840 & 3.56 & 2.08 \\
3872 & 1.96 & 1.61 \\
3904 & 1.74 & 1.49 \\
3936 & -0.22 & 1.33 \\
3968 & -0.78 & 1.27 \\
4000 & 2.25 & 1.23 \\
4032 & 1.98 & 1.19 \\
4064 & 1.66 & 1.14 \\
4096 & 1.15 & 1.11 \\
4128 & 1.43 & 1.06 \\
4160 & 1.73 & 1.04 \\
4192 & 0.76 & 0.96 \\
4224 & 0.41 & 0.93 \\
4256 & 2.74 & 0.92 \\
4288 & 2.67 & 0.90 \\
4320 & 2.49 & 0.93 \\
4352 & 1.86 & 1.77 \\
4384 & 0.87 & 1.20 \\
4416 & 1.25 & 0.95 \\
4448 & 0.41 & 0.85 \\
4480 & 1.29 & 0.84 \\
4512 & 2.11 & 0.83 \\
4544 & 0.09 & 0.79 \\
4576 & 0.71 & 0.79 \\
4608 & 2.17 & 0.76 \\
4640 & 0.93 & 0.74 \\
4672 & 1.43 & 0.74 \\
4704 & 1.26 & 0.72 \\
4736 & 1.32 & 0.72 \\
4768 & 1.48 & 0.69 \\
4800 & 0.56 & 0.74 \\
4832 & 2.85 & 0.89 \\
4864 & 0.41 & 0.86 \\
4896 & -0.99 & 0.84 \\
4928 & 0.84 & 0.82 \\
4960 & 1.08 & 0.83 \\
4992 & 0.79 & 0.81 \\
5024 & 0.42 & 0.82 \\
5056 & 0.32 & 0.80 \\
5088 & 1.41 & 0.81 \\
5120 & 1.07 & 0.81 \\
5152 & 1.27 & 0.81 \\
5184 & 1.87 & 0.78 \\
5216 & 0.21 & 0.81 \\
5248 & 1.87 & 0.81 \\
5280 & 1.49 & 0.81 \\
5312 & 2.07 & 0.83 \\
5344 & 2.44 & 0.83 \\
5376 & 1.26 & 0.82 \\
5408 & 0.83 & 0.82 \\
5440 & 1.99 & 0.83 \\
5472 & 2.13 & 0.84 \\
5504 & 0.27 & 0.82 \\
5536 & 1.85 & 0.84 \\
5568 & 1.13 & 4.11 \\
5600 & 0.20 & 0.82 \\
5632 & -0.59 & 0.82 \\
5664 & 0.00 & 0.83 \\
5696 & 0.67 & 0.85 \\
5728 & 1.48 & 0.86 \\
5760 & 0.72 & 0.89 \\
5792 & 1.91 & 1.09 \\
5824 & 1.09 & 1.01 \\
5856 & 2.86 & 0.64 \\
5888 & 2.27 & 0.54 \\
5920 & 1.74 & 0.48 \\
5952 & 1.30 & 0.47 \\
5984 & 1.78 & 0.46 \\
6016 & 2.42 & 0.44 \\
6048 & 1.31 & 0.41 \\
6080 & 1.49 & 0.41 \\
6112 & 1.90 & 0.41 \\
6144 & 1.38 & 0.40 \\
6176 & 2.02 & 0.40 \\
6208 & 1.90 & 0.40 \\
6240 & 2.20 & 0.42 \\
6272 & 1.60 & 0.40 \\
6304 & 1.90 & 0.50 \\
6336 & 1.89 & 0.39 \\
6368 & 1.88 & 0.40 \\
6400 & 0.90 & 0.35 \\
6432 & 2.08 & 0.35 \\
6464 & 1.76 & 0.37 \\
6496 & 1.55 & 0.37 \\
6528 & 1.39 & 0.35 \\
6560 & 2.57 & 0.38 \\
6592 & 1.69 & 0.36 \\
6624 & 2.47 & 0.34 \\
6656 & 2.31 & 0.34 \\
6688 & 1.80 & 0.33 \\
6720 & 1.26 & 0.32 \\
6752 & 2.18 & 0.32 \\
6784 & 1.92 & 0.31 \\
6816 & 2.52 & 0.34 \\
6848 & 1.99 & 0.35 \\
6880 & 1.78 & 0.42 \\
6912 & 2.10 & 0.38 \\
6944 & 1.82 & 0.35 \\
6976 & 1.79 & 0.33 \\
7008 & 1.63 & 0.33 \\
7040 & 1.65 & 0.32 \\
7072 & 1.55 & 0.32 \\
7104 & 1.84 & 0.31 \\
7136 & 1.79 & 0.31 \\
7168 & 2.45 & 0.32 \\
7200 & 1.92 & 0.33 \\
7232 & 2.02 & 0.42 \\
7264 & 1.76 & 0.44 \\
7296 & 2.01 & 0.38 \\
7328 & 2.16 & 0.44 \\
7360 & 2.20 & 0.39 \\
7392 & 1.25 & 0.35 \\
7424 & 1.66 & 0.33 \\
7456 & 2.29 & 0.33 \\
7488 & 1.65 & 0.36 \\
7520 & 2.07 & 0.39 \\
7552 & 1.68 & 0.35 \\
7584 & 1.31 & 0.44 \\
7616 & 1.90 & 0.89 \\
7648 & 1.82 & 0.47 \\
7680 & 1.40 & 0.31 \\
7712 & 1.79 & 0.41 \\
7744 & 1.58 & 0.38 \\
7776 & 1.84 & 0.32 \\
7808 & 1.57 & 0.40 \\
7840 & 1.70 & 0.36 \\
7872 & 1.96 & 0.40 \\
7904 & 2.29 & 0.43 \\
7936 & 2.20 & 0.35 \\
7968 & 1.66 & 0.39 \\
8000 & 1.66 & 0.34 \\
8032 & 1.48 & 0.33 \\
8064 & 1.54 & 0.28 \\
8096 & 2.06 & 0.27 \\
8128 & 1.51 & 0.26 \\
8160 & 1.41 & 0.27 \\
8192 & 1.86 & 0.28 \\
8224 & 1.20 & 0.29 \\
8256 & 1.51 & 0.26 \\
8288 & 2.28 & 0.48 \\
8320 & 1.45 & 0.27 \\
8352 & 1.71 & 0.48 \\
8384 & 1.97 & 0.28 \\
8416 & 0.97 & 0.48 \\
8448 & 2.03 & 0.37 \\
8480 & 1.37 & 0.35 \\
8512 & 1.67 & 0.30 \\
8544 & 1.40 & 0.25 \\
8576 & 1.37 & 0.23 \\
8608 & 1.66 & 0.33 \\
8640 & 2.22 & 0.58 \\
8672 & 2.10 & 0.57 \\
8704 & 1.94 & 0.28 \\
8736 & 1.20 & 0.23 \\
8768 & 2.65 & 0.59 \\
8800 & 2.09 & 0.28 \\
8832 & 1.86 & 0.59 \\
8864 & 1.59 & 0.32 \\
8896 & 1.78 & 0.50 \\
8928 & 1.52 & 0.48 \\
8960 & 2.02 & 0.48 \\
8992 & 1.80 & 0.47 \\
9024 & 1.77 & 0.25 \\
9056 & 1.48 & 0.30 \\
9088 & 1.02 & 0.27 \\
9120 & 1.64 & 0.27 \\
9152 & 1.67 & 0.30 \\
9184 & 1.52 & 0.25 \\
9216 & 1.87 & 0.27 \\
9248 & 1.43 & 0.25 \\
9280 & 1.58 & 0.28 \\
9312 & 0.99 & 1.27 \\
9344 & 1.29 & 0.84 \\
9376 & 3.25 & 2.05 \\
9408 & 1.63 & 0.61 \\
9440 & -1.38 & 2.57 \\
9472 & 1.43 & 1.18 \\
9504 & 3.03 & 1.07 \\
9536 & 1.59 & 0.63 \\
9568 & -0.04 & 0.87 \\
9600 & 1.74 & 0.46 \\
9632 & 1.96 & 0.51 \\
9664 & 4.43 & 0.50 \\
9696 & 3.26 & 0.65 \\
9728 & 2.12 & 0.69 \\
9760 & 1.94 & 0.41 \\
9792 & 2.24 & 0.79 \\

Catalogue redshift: 0.47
